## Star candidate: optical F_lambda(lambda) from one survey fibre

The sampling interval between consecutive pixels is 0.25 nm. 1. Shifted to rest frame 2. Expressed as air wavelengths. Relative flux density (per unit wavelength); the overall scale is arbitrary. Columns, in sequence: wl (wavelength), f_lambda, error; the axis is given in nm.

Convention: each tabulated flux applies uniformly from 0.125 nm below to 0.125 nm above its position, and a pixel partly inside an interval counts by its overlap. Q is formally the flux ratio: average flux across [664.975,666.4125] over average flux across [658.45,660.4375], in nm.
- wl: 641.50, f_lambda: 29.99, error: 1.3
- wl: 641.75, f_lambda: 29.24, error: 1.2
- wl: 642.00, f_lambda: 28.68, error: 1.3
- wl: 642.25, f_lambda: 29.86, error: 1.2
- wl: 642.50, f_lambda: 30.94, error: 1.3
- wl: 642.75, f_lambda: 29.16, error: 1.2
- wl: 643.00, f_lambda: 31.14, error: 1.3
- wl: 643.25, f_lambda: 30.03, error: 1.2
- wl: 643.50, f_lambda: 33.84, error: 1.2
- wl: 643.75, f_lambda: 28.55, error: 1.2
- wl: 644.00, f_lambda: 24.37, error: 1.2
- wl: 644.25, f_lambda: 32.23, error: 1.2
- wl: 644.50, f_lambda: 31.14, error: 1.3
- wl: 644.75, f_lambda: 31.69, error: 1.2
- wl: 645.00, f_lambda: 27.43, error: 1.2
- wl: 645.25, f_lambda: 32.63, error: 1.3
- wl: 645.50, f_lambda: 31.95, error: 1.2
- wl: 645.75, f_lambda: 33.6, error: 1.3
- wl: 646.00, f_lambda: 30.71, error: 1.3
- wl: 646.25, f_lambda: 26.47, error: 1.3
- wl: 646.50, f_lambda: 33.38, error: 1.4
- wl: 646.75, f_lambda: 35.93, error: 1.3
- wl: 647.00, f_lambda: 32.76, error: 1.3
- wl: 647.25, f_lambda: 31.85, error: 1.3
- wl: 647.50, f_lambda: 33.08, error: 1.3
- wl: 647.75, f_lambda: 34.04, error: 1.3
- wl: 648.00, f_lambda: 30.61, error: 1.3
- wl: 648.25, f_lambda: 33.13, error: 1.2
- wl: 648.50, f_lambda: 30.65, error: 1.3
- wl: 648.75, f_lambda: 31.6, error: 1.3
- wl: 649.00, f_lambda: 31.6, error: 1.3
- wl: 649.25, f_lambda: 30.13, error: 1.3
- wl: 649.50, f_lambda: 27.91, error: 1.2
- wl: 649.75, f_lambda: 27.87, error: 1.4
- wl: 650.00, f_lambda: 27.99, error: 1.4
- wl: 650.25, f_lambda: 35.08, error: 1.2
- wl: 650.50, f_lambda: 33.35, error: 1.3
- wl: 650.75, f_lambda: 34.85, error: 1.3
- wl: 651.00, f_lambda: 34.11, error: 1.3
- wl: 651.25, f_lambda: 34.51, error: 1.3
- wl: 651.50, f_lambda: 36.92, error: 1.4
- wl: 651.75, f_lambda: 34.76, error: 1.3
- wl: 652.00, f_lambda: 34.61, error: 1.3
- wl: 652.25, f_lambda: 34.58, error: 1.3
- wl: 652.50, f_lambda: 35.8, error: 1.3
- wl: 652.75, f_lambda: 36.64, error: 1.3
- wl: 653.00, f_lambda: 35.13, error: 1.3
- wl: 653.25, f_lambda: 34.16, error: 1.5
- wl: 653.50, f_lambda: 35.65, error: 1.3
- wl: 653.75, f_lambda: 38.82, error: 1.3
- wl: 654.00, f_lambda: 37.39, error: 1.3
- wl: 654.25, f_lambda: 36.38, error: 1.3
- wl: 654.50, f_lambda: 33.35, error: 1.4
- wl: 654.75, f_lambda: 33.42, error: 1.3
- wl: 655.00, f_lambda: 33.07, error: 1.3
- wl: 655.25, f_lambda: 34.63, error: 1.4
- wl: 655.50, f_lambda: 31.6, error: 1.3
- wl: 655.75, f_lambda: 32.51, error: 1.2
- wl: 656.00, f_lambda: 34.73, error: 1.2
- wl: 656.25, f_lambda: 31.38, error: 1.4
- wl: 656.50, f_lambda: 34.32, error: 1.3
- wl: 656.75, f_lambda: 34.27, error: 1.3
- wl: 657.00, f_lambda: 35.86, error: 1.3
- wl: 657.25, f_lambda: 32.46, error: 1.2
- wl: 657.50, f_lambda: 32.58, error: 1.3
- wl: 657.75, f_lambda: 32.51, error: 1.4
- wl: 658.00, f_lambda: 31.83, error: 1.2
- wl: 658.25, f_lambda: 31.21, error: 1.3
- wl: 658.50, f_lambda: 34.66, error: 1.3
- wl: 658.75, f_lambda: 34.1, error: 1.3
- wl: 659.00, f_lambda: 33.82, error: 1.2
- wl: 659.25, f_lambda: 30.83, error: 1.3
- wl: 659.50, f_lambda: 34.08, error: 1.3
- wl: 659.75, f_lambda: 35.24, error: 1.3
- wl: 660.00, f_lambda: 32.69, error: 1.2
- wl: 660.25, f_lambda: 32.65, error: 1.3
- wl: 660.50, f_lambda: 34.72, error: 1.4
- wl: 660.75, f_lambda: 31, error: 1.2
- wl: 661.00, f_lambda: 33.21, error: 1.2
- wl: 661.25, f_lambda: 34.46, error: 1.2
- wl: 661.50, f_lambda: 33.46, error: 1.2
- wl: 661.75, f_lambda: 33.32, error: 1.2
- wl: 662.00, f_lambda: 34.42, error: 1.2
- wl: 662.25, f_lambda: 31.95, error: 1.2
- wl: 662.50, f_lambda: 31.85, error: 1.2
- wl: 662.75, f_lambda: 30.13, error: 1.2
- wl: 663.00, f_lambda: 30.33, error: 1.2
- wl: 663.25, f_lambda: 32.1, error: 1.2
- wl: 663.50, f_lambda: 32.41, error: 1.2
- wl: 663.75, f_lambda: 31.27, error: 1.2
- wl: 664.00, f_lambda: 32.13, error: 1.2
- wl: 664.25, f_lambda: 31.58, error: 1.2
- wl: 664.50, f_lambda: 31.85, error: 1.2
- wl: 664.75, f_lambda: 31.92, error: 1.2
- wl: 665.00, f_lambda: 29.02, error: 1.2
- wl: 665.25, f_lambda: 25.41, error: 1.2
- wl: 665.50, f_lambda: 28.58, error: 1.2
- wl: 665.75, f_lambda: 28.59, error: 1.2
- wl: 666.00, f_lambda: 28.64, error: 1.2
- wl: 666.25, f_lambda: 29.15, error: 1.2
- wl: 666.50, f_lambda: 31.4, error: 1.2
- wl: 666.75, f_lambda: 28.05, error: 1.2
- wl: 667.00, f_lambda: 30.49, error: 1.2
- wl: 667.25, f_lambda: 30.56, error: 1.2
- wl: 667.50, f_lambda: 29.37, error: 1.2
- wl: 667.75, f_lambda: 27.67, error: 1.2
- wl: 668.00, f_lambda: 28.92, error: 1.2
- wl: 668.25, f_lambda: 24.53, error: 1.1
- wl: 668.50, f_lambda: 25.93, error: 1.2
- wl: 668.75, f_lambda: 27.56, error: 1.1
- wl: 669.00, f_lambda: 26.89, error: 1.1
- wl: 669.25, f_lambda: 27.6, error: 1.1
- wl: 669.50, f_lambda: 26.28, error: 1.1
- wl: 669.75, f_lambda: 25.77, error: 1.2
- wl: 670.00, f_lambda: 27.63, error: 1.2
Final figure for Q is 0.8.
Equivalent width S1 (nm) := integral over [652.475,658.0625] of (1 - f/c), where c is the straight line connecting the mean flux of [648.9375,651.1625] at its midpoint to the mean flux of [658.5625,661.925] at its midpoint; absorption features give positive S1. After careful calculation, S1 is -0.32 nm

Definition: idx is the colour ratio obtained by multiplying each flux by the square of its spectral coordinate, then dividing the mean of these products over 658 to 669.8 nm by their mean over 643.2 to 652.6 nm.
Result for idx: 1.01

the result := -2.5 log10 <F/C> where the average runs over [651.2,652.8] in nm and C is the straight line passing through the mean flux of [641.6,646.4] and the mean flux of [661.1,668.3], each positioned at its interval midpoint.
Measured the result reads -0.17 mag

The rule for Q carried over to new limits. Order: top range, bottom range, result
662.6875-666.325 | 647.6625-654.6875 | 0.90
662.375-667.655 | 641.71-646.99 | 0.98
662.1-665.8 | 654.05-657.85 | 0.91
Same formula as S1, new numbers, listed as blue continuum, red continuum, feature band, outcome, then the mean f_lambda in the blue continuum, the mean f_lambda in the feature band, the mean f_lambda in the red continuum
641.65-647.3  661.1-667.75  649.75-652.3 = -0.25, 30.8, 33.8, 30.8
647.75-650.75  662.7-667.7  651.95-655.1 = -0.45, 31.2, 35.3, 30.1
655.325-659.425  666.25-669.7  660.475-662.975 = -0.13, 33.1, 32.7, 28.1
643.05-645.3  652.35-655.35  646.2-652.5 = 0.06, 30.2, 32.6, 35.4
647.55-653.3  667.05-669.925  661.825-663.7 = -0.17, 33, 31.9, 27.5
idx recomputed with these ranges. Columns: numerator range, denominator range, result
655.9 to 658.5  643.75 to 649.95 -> 1.10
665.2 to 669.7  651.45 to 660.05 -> 0.85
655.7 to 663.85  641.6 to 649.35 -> 1.11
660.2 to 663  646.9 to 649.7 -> 1.08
